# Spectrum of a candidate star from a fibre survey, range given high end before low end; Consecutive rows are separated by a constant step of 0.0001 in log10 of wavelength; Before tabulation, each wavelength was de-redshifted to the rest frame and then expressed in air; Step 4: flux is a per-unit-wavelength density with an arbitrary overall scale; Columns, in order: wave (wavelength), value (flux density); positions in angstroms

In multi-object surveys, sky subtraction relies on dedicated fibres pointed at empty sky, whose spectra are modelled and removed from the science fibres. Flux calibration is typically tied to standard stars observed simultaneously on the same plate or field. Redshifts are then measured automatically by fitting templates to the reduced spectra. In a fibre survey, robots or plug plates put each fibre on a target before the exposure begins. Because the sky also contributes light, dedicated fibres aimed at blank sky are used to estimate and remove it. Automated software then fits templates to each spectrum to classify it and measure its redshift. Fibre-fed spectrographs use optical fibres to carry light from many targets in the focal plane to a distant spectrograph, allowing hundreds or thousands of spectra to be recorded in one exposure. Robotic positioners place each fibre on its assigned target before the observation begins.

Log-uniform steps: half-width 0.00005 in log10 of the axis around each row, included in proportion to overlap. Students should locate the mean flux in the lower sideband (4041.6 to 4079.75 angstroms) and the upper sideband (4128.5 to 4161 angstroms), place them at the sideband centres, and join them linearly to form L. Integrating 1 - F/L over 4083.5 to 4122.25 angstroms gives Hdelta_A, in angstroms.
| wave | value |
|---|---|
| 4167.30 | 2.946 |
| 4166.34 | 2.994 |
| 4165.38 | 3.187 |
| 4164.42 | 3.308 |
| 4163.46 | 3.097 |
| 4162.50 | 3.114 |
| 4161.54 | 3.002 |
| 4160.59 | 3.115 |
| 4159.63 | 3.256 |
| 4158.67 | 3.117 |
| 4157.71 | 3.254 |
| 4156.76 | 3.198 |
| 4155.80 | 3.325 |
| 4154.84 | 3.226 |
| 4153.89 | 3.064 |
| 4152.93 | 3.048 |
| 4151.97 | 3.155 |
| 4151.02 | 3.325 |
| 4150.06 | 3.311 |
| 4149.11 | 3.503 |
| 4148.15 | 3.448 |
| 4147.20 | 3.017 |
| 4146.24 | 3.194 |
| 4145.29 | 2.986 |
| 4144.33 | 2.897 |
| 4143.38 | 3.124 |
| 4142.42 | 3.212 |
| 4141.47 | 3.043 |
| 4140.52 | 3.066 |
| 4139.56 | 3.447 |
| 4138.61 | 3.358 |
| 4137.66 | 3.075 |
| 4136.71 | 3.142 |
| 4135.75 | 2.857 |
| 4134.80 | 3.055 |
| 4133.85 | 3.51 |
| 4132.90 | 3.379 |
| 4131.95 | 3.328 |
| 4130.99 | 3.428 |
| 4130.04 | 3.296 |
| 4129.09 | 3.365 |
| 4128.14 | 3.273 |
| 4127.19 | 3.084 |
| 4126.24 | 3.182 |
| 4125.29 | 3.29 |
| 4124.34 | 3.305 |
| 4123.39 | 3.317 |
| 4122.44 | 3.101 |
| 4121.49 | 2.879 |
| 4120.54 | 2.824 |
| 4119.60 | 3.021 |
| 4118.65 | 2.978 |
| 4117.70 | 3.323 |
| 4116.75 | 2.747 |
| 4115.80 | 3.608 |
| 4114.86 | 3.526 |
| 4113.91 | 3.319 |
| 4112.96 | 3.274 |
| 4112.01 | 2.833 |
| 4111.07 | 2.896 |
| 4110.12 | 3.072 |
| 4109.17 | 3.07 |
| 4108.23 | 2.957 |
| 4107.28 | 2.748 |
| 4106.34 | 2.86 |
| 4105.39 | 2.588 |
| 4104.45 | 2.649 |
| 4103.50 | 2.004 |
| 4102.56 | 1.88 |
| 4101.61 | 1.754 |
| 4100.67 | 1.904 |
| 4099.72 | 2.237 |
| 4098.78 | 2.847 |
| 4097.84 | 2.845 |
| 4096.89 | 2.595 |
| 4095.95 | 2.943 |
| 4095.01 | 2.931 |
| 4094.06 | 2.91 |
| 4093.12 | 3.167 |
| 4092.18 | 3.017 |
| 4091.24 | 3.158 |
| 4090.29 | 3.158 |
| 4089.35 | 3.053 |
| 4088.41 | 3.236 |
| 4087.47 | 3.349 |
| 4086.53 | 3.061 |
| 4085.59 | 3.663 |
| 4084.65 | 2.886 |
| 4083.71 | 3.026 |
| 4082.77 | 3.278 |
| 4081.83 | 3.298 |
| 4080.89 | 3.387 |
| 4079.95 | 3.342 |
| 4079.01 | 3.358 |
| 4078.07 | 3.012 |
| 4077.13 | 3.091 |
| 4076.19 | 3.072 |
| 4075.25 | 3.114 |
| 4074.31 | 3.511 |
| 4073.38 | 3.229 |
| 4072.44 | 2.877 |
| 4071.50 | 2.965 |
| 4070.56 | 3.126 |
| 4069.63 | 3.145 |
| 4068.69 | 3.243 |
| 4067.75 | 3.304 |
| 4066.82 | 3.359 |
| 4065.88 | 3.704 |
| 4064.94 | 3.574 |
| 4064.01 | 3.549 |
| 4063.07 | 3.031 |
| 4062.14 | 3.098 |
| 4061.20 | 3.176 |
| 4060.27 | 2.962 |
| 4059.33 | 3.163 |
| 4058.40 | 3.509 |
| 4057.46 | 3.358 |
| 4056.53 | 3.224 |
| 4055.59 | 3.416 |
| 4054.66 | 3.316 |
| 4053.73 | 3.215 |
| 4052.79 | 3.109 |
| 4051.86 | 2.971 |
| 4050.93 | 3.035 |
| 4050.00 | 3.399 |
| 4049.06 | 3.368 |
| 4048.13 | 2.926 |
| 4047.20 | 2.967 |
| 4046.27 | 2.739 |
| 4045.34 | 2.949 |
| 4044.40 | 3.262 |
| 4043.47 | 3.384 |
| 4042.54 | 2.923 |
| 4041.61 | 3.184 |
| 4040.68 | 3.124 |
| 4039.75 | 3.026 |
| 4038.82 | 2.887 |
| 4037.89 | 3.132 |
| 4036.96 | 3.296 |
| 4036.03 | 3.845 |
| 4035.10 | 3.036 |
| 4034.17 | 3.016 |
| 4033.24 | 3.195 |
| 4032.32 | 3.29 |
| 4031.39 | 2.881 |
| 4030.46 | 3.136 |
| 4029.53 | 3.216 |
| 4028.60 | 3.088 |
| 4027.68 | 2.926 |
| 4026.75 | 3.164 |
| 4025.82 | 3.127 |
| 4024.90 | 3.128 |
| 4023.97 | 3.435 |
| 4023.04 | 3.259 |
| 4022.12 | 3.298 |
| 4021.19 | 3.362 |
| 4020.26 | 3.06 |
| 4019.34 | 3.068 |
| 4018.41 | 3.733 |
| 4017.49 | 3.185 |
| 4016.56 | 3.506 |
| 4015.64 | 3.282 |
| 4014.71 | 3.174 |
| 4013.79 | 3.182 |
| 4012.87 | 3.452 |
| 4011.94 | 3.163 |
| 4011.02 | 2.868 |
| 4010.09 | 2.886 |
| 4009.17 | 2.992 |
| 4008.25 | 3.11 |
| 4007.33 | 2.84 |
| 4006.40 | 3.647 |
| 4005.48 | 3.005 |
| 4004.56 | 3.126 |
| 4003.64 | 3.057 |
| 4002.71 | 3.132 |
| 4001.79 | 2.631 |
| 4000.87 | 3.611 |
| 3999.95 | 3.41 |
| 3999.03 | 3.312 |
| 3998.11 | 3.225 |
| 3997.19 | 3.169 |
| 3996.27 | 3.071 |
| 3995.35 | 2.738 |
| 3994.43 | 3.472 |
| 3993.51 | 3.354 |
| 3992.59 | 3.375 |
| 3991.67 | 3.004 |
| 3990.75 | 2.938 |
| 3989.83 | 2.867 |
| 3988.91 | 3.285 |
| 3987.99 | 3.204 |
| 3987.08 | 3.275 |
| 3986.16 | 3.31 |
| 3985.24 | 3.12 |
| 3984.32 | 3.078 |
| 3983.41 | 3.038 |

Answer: 3.7 angstroms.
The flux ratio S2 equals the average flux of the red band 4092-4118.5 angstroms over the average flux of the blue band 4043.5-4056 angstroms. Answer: 0.89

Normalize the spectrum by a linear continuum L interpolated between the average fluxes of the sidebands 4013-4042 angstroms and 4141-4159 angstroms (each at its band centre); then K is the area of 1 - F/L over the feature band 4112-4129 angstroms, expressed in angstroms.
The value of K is 0.1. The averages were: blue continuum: 3.2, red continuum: 3.18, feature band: 3.17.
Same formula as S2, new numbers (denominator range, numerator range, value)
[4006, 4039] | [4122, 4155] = 1.01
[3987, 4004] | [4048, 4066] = 1.03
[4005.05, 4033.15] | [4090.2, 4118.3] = 0.89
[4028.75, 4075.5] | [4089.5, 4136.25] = 0.93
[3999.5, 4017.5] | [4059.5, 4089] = 1.02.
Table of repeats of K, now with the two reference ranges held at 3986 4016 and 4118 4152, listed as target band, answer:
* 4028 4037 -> -0.1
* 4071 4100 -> 0.8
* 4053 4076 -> -0.6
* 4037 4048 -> 0.4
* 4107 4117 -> 0.2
